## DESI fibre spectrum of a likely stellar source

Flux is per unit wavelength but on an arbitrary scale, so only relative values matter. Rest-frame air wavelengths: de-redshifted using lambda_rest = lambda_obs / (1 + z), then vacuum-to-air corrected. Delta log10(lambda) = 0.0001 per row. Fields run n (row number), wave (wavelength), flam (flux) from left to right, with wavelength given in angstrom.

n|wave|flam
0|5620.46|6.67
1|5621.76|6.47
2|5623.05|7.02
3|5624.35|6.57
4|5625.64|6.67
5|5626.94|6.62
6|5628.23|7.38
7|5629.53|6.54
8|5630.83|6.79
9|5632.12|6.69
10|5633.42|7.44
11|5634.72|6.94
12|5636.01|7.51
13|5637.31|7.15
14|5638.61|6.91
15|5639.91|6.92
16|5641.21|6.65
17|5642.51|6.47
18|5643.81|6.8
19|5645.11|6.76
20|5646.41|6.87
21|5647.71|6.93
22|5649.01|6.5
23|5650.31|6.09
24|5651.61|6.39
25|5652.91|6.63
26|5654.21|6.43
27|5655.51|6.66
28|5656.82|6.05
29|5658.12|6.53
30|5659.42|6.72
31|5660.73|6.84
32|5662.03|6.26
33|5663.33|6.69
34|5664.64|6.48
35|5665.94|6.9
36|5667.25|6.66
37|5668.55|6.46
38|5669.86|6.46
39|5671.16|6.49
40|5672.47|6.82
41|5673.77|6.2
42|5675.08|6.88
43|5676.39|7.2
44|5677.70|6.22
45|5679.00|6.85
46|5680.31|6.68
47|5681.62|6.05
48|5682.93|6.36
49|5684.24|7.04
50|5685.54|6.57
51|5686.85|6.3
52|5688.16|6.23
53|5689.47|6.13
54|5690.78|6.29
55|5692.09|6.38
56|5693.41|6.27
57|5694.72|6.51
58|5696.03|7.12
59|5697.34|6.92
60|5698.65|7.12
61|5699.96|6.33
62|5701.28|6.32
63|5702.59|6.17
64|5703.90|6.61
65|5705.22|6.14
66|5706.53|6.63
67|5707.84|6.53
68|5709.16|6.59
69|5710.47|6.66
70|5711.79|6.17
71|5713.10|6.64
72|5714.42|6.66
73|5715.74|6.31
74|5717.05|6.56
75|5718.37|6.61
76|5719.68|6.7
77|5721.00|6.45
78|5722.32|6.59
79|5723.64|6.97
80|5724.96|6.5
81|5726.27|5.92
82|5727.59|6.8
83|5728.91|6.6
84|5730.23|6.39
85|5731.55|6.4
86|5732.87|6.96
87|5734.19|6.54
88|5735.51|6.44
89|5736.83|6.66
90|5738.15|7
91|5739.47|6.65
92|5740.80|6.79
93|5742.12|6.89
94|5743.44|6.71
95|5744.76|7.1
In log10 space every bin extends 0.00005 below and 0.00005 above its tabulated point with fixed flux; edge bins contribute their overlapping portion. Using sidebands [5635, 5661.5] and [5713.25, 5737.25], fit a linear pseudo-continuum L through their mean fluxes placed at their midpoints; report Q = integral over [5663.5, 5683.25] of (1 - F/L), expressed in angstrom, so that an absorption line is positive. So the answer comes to 0.2 angstrom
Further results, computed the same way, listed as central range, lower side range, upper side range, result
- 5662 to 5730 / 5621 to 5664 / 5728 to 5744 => 1.55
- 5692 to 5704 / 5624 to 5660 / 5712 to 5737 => 0.06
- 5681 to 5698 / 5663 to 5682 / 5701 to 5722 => 0.21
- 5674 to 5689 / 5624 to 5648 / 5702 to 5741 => 0.32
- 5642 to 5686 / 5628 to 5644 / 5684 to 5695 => 0.36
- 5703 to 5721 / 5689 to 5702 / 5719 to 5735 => 0.11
